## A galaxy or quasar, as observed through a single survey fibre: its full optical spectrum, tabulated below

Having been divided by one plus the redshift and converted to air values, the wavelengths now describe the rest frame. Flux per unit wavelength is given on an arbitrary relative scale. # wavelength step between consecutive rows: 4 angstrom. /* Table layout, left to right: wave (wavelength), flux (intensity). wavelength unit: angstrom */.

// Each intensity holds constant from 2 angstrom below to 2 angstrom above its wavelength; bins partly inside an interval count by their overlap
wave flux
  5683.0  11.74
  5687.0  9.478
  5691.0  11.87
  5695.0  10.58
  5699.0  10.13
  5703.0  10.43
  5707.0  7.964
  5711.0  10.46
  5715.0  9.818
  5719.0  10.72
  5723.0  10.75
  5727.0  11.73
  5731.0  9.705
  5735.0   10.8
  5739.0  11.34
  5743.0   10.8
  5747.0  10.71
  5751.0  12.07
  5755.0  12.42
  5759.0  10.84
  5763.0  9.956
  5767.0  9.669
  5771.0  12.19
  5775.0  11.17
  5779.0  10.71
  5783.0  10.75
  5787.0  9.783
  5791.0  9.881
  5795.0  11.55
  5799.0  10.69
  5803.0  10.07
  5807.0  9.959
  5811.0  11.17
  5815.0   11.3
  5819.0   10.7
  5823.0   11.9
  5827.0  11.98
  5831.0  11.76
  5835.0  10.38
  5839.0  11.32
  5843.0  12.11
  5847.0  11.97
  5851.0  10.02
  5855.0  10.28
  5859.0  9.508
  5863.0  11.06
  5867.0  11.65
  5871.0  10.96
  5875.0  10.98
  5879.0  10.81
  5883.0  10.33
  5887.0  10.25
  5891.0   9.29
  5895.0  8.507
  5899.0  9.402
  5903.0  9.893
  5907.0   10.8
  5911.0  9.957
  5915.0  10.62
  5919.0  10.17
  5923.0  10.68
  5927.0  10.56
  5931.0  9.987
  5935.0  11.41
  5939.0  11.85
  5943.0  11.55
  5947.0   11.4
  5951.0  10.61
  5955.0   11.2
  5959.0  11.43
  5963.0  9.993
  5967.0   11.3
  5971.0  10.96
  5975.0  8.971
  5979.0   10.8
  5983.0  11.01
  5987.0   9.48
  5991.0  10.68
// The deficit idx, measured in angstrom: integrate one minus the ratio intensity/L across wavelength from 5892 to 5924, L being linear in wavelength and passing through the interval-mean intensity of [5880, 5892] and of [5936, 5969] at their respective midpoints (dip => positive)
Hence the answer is 1.5 angstrom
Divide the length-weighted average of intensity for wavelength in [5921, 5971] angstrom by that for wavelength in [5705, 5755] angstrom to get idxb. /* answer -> 1.03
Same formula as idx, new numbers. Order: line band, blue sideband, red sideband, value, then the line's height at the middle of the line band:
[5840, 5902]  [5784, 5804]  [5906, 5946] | 0.9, 10.6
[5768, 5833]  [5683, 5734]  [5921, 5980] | -2.5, 10.6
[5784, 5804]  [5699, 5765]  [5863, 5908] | 0.1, 10.5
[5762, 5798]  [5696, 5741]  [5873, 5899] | -1.5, 10.2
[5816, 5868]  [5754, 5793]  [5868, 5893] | -2.7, 10.6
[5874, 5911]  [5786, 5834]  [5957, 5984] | 2.6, 10.8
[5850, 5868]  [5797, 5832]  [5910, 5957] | 0.8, 11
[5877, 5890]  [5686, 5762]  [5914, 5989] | 0.4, 10.7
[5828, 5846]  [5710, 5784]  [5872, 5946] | -1.4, 10.6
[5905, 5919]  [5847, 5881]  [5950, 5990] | 0.3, 10.7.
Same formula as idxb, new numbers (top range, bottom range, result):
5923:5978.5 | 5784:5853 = 0.99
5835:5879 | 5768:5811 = 1.03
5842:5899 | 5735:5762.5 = 0.93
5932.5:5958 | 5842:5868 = 1.04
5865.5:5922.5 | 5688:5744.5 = 0.98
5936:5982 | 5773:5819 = 1.03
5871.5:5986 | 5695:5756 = 0.99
